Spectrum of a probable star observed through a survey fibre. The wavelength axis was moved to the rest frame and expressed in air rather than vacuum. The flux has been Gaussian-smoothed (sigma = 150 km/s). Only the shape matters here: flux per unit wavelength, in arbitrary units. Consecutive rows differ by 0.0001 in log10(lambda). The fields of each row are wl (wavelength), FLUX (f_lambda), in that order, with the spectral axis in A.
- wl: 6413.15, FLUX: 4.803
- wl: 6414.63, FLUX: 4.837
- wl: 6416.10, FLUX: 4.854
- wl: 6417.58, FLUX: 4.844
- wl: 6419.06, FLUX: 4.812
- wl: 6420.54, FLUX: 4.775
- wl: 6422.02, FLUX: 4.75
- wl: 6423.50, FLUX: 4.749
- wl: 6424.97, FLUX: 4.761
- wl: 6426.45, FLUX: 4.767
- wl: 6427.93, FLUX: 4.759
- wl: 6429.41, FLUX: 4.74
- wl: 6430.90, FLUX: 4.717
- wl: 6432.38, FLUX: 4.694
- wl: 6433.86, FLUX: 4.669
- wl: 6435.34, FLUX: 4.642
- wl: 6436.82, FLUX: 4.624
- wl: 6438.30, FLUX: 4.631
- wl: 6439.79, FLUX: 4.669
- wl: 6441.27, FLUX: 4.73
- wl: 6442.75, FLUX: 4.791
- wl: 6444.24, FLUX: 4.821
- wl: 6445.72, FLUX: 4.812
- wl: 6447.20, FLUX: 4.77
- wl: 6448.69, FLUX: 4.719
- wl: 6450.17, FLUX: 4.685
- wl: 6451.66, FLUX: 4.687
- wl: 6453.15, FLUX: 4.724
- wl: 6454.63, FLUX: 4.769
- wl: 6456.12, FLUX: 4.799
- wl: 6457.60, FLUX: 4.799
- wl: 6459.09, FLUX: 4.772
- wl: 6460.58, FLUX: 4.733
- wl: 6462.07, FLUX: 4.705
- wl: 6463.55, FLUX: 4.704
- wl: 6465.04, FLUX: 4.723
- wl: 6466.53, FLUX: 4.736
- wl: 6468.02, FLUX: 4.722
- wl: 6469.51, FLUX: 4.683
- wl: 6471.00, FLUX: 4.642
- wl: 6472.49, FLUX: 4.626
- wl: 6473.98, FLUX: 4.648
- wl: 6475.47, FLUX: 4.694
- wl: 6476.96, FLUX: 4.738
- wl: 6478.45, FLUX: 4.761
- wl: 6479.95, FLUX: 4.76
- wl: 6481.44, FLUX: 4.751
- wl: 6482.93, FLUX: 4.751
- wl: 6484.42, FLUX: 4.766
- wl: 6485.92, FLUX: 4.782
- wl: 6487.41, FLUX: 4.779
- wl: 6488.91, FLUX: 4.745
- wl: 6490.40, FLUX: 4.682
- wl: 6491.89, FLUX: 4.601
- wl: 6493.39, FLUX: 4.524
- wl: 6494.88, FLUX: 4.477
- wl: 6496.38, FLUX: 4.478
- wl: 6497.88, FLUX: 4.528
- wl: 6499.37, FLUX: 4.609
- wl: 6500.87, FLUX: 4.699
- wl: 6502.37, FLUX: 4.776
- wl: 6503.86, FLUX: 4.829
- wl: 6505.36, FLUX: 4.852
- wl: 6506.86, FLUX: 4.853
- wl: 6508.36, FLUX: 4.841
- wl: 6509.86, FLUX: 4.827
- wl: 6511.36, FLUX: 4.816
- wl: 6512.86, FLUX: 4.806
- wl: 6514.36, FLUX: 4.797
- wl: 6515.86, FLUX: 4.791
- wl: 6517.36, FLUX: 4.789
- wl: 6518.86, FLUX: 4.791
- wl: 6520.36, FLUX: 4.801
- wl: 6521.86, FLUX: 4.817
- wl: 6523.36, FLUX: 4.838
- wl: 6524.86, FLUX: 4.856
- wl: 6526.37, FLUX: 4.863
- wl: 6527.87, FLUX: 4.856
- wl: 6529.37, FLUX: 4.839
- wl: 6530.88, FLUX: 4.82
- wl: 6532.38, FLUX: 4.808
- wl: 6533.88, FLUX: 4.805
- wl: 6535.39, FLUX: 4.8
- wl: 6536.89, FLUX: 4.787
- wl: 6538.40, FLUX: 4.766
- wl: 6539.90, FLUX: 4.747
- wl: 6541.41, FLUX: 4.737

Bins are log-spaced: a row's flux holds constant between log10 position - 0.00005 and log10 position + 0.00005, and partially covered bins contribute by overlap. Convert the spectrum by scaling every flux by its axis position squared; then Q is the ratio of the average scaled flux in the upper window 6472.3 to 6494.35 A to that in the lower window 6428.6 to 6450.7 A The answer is 1.01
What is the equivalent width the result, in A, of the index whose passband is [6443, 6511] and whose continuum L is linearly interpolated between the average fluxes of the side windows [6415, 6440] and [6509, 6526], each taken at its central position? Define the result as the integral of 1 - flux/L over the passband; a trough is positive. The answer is 0.8 A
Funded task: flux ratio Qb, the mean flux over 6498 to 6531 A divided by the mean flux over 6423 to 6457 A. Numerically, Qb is 1.02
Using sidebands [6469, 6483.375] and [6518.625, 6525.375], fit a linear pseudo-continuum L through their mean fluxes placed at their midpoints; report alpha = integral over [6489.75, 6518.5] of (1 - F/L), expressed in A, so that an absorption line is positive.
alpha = 0.38 A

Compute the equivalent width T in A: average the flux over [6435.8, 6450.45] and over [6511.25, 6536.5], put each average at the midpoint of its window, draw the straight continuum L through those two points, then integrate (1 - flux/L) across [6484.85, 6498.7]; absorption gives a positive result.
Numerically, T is 0.5 A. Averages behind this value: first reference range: 4.73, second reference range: 4.82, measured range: 4.62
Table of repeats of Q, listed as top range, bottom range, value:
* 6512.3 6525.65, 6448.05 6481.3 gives 1.04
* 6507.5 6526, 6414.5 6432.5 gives 1.04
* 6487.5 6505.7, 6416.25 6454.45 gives 1.00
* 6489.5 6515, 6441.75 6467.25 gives 1.01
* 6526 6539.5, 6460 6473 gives 1.05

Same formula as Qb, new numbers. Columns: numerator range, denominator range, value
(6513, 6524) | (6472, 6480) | 1.02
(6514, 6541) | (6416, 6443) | 1.02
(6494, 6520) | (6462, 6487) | 1.00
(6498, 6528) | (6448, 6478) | 1.02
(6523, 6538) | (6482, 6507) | 1.03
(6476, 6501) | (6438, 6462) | 0.98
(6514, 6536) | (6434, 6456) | 1.02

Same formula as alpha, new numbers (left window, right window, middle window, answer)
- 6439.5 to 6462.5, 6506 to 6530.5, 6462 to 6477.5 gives 0.26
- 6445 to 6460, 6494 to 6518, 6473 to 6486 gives 0.02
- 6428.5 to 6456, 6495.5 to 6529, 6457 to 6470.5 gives 0.02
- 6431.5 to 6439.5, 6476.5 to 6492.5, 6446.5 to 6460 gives -0.18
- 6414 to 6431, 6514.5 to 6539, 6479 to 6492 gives 0.16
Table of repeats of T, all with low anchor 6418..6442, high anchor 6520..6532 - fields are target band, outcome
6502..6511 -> 0.0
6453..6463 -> 0.0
